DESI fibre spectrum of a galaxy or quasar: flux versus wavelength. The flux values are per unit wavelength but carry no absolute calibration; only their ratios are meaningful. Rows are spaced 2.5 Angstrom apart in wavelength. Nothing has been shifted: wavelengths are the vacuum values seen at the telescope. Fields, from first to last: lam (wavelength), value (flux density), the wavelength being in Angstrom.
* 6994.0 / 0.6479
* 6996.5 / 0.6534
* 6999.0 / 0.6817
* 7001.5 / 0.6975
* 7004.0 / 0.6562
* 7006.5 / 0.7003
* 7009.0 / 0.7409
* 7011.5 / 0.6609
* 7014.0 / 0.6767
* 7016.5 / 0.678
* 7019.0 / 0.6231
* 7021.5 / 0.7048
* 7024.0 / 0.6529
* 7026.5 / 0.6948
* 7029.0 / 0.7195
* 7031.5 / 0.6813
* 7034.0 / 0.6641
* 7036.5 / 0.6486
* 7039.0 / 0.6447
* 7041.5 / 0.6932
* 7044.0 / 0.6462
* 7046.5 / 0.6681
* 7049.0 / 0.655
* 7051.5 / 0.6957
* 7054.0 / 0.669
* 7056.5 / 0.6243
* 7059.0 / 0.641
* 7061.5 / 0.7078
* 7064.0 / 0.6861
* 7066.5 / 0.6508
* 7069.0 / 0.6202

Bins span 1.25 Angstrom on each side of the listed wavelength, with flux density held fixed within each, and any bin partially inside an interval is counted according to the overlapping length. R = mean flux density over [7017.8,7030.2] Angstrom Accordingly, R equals 0.679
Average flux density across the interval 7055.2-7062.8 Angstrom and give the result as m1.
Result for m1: 0.658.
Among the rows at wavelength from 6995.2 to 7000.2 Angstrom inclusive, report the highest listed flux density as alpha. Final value 0.6817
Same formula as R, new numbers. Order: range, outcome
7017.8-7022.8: 0.664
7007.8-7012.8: 0.7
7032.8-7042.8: 0.663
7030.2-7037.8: 0.665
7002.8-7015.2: 0.687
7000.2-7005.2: 0.677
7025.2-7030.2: 0.706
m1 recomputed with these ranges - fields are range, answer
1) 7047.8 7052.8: 0.675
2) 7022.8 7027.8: 0.675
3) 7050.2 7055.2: 0.682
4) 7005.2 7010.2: 0.72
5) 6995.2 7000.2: 0.667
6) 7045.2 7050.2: 0.661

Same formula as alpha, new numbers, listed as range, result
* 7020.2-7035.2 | 0.7195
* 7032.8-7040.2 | 0.6641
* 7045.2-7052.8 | 0.6957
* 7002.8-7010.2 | 0.7409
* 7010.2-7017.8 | 0.678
